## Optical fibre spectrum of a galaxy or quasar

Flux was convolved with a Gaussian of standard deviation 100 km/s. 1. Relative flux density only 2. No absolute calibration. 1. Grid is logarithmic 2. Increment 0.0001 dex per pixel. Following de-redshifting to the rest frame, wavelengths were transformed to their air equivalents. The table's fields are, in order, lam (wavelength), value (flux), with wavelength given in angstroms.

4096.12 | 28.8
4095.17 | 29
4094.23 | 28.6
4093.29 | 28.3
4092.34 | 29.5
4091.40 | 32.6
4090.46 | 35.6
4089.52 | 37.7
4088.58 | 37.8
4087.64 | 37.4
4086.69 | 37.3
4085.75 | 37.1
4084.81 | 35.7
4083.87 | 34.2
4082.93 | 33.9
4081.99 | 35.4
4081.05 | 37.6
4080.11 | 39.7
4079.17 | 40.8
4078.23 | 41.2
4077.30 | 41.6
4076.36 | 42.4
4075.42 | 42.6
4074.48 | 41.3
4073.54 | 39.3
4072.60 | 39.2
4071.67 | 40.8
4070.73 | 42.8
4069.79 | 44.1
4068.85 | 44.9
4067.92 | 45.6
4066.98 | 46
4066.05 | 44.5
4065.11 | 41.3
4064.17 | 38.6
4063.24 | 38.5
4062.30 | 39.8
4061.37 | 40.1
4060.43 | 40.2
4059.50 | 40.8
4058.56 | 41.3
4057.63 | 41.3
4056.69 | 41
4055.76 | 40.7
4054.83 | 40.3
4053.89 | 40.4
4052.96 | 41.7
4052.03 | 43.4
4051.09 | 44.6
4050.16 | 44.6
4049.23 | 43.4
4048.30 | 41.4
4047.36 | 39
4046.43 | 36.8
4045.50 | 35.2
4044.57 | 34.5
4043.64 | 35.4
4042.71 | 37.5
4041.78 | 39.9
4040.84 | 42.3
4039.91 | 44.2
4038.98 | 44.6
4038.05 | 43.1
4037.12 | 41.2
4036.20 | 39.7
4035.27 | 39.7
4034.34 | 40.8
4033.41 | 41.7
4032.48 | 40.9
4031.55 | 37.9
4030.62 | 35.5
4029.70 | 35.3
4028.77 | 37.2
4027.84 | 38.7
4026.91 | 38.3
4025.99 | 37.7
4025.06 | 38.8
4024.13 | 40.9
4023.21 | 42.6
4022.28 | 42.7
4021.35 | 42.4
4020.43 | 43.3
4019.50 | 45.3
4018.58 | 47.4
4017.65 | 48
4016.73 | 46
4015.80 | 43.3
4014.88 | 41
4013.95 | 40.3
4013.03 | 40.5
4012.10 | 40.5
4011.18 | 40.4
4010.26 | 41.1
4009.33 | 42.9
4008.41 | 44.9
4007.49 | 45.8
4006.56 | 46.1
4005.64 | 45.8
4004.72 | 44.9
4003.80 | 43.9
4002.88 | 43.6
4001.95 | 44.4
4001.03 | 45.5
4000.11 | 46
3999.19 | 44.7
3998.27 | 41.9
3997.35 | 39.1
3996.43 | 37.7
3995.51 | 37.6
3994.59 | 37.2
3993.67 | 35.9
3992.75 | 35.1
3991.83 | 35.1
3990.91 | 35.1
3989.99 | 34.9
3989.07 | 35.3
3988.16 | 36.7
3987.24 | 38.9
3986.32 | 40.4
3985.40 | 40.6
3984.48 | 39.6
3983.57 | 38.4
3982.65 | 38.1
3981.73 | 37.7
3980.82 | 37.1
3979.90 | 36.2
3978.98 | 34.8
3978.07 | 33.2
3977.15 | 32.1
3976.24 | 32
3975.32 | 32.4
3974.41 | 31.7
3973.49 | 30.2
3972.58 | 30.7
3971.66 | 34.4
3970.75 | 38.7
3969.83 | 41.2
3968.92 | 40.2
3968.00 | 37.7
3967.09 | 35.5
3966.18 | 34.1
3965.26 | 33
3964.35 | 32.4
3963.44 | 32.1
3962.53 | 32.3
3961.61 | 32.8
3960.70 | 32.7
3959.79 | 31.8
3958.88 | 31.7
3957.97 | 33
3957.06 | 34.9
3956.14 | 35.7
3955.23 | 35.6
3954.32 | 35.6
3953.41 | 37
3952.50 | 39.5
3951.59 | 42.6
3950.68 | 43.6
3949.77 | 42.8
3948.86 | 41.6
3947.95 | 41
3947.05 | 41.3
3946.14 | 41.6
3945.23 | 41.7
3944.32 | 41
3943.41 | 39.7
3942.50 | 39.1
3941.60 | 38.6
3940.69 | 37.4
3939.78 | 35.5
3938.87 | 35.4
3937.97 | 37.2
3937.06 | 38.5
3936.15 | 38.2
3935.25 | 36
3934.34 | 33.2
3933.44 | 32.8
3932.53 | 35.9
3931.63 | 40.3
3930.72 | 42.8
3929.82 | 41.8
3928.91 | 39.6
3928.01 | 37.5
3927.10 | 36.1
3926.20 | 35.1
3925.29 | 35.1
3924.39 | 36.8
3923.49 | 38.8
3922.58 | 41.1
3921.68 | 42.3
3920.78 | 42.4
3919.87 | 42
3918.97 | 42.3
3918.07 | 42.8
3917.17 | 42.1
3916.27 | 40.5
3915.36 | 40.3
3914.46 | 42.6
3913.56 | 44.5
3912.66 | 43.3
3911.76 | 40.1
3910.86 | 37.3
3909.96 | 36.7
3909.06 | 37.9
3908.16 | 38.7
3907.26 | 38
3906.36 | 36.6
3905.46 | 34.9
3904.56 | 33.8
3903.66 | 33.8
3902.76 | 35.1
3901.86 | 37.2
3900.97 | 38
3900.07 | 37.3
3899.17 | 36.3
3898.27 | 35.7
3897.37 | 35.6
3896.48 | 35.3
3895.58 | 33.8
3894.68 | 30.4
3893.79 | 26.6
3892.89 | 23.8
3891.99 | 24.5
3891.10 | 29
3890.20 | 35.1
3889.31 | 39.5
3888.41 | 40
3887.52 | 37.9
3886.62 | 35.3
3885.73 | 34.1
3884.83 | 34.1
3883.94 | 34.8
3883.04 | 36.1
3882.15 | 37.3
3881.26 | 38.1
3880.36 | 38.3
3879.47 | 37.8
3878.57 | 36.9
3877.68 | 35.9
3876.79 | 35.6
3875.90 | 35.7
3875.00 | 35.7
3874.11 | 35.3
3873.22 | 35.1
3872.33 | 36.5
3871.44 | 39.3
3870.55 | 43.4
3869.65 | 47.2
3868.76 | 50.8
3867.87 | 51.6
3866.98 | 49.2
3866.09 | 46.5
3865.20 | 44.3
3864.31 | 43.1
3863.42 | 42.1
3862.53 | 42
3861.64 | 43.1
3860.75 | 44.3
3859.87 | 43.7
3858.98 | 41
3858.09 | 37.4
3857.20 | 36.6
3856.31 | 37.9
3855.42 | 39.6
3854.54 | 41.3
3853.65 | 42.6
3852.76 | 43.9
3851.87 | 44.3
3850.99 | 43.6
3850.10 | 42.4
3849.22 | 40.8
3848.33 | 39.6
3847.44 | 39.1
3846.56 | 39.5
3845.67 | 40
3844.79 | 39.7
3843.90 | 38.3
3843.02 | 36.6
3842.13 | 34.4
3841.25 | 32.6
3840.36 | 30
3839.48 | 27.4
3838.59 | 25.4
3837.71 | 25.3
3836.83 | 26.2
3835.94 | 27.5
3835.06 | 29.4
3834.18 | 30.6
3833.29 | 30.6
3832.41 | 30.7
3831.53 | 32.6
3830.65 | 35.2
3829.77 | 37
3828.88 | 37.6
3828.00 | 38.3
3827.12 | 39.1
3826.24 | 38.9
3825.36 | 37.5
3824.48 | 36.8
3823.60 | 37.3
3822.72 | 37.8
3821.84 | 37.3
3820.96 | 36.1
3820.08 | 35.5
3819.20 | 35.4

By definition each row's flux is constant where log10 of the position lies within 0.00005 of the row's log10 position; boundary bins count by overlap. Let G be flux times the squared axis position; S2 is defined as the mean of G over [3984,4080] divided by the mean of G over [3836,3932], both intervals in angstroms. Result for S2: 1.2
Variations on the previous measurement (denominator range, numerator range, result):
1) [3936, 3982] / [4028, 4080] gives 1.18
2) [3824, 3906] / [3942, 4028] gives 1.12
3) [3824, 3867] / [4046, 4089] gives 1.20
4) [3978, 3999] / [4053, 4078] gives 1.15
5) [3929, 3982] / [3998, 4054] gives 1.18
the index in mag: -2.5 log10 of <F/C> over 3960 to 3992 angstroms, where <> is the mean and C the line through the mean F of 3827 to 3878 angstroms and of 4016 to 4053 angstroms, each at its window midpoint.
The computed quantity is 0.13 mag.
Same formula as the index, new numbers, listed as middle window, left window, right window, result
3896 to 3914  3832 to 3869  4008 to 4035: 0.06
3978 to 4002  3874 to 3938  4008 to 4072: 0.03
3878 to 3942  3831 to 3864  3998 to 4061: 0.04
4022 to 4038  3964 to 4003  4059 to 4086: -0.02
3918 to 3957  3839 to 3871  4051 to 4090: 0.05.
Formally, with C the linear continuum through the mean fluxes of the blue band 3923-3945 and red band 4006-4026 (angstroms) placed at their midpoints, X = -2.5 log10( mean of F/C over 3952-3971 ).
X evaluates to 0.13 mag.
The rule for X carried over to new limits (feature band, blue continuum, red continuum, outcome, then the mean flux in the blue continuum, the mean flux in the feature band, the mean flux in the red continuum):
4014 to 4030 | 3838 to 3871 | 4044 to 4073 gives -0.02 mag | 40.6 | 41.7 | 41.2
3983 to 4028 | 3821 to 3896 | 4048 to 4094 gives -0.06 mag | 37.2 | 41.2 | 39.7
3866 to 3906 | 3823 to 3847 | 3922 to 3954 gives -0.01 mag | 33.9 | 36.7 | 38.8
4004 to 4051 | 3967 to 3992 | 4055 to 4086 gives -0.08 mag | 36.1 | 41.3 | 40.5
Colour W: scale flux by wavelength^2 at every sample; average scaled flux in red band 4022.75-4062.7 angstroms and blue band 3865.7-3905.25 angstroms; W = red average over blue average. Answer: 1.2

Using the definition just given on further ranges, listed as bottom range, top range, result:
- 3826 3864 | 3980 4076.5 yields 1.21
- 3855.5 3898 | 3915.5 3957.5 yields 1.06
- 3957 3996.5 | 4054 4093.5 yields 1.17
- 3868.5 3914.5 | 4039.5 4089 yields 1.20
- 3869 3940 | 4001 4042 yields 1.20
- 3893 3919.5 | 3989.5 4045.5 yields 1.16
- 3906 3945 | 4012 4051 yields 1.10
